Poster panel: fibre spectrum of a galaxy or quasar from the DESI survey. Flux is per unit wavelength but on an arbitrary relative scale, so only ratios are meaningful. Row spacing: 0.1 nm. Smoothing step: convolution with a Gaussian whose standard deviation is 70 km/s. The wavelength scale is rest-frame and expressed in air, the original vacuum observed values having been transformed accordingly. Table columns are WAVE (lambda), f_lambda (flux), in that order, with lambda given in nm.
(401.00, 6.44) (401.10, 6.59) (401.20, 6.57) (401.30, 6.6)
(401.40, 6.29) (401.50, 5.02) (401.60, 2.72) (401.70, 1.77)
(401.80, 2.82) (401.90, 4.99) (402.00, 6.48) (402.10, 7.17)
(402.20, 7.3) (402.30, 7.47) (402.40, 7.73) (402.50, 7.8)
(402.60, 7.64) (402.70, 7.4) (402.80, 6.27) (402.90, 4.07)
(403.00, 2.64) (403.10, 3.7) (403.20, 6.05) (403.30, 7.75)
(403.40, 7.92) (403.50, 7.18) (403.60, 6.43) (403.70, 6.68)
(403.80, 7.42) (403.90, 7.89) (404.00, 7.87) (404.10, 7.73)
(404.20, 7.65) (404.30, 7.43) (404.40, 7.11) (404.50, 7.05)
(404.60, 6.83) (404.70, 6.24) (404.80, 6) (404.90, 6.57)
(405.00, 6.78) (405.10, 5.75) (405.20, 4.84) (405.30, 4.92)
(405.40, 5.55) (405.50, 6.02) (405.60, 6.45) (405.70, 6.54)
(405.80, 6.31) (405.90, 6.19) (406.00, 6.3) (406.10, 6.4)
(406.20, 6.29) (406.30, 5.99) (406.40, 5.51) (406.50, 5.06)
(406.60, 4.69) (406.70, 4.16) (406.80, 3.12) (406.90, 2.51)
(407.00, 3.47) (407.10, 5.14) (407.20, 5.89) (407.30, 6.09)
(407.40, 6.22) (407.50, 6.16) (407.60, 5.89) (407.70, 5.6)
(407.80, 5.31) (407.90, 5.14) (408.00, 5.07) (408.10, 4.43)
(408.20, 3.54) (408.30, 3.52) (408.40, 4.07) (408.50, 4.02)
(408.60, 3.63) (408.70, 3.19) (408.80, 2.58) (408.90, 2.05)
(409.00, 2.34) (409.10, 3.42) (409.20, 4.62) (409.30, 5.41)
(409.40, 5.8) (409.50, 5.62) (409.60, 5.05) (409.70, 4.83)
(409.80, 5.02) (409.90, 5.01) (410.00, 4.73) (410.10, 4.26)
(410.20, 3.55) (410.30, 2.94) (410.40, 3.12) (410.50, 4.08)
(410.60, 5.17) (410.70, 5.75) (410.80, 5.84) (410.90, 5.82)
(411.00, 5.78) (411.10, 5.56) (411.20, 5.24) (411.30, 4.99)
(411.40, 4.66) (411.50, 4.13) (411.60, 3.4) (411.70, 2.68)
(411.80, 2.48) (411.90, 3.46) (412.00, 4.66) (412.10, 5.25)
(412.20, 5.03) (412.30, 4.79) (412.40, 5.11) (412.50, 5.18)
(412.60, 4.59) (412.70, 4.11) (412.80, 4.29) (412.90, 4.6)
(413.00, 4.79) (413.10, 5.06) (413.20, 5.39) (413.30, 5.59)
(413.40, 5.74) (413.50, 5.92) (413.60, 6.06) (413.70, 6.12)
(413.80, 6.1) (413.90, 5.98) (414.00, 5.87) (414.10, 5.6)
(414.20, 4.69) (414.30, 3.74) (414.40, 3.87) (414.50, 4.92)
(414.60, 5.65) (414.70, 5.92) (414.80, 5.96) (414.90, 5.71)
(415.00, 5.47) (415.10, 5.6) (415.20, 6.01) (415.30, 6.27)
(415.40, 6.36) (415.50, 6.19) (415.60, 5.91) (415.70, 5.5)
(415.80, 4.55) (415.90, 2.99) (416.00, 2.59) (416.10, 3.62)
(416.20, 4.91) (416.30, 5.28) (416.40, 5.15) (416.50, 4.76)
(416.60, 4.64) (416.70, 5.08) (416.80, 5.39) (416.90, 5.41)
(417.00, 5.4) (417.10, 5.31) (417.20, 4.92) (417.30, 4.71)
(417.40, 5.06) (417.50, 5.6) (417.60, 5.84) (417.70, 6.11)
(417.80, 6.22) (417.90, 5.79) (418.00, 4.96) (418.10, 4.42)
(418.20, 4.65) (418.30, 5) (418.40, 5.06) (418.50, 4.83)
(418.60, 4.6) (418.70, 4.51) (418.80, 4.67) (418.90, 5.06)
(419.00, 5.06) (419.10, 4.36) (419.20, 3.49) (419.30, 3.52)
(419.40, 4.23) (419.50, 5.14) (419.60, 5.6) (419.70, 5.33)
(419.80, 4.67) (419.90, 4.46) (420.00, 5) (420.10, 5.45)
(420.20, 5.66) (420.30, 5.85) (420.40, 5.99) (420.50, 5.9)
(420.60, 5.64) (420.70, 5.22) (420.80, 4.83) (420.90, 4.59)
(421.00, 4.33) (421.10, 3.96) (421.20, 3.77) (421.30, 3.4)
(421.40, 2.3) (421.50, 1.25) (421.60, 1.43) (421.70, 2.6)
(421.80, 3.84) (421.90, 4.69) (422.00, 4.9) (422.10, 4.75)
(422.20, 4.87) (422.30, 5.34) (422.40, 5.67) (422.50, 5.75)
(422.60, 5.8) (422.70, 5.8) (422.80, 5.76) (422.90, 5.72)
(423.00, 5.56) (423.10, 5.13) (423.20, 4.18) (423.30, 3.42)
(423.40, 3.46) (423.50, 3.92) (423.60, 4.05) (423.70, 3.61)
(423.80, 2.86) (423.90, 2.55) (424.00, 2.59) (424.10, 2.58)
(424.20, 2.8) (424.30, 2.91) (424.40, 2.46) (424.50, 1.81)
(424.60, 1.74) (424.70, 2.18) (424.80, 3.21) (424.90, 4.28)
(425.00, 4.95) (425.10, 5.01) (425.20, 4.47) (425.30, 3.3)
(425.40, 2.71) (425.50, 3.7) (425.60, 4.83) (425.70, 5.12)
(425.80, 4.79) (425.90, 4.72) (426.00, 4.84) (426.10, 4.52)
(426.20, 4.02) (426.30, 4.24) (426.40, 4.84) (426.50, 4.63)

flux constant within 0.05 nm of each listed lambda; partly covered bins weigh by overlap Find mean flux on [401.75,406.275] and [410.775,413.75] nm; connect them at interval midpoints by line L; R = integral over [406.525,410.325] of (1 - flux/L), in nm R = 0.79 nm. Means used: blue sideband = 6.43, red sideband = 4.87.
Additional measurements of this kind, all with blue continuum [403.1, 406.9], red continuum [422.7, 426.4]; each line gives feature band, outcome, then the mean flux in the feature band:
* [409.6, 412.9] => 0.56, 4.56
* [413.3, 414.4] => -0.07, 5.5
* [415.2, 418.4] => -0.21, 5.13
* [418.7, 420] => -0.04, 4.64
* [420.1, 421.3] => -0.18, 5.01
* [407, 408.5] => 0.22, 5.05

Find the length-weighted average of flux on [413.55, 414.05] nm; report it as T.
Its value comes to 6.03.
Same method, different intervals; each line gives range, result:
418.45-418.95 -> 4.73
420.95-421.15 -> 4.14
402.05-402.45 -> 7.42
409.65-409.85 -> 4.93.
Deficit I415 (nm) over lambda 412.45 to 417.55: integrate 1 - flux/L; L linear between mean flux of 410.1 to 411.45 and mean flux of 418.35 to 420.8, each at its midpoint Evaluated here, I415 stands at -0.320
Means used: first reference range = 4.79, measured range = 5.18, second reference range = 4.97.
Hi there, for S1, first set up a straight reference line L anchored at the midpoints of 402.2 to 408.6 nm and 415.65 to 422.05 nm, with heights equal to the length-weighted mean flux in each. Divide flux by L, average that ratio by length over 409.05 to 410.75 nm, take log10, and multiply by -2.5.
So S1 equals 0.19 mag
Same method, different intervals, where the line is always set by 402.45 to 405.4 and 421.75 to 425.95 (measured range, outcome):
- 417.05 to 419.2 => -0.06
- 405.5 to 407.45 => 0.15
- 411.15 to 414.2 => 0.11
